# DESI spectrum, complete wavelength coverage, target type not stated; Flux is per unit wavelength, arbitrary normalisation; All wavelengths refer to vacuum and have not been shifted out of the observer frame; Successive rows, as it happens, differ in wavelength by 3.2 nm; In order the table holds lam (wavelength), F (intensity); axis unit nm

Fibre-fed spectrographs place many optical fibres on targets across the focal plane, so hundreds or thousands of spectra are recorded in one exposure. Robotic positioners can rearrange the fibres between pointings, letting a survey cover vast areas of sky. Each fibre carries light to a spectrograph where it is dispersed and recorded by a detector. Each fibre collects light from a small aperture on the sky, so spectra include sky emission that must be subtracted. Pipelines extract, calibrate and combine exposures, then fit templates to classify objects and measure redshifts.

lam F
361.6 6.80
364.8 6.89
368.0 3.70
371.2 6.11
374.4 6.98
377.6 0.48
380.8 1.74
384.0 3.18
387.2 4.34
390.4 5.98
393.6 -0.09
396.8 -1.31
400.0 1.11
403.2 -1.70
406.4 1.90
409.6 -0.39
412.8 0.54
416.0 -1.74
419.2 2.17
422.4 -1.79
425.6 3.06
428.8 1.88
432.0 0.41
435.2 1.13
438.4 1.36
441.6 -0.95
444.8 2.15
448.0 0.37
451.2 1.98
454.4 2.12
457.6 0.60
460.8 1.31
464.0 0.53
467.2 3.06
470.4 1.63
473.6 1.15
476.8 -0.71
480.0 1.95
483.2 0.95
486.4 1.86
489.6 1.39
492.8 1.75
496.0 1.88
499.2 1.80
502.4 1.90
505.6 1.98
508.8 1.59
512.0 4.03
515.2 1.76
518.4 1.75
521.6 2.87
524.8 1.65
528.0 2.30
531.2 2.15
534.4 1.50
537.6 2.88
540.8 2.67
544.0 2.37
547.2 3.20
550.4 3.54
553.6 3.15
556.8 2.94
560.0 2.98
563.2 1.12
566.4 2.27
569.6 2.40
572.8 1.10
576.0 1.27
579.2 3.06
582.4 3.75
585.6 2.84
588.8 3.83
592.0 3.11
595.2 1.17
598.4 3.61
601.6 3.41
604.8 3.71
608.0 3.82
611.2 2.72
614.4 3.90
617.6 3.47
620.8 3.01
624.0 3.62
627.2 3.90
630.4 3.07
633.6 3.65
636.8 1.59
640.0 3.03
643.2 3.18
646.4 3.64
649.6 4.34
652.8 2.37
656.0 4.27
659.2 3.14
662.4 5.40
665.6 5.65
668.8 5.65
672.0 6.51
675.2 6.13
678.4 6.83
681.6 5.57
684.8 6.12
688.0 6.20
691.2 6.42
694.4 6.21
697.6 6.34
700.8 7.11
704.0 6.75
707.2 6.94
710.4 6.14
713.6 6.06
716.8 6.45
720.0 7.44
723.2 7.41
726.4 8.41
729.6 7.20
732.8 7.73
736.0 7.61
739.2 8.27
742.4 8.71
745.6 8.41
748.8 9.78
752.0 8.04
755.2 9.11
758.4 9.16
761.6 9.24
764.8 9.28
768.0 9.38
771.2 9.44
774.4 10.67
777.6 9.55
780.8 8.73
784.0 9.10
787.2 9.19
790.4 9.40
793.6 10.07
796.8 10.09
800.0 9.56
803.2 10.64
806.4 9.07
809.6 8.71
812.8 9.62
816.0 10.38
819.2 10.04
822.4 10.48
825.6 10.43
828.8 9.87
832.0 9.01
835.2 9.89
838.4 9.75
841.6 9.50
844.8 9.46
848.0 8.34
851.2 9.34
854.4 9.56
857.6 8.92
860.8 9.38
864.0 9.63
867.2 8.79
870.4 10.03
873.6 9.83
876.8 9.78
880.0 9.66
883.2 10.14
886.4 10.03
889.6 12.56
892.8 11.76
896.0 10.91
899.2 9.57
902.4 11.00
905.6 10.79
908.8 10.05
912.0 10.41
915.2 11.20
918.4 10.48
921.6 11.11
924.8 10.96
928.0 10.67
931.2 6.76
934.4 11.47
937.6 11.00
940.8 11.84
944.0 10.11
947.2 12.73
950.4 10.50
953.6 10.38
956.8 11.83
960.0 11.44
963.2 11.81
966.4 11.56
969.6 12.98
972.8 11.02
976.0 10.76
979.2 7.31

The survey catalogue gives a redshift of 0.66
